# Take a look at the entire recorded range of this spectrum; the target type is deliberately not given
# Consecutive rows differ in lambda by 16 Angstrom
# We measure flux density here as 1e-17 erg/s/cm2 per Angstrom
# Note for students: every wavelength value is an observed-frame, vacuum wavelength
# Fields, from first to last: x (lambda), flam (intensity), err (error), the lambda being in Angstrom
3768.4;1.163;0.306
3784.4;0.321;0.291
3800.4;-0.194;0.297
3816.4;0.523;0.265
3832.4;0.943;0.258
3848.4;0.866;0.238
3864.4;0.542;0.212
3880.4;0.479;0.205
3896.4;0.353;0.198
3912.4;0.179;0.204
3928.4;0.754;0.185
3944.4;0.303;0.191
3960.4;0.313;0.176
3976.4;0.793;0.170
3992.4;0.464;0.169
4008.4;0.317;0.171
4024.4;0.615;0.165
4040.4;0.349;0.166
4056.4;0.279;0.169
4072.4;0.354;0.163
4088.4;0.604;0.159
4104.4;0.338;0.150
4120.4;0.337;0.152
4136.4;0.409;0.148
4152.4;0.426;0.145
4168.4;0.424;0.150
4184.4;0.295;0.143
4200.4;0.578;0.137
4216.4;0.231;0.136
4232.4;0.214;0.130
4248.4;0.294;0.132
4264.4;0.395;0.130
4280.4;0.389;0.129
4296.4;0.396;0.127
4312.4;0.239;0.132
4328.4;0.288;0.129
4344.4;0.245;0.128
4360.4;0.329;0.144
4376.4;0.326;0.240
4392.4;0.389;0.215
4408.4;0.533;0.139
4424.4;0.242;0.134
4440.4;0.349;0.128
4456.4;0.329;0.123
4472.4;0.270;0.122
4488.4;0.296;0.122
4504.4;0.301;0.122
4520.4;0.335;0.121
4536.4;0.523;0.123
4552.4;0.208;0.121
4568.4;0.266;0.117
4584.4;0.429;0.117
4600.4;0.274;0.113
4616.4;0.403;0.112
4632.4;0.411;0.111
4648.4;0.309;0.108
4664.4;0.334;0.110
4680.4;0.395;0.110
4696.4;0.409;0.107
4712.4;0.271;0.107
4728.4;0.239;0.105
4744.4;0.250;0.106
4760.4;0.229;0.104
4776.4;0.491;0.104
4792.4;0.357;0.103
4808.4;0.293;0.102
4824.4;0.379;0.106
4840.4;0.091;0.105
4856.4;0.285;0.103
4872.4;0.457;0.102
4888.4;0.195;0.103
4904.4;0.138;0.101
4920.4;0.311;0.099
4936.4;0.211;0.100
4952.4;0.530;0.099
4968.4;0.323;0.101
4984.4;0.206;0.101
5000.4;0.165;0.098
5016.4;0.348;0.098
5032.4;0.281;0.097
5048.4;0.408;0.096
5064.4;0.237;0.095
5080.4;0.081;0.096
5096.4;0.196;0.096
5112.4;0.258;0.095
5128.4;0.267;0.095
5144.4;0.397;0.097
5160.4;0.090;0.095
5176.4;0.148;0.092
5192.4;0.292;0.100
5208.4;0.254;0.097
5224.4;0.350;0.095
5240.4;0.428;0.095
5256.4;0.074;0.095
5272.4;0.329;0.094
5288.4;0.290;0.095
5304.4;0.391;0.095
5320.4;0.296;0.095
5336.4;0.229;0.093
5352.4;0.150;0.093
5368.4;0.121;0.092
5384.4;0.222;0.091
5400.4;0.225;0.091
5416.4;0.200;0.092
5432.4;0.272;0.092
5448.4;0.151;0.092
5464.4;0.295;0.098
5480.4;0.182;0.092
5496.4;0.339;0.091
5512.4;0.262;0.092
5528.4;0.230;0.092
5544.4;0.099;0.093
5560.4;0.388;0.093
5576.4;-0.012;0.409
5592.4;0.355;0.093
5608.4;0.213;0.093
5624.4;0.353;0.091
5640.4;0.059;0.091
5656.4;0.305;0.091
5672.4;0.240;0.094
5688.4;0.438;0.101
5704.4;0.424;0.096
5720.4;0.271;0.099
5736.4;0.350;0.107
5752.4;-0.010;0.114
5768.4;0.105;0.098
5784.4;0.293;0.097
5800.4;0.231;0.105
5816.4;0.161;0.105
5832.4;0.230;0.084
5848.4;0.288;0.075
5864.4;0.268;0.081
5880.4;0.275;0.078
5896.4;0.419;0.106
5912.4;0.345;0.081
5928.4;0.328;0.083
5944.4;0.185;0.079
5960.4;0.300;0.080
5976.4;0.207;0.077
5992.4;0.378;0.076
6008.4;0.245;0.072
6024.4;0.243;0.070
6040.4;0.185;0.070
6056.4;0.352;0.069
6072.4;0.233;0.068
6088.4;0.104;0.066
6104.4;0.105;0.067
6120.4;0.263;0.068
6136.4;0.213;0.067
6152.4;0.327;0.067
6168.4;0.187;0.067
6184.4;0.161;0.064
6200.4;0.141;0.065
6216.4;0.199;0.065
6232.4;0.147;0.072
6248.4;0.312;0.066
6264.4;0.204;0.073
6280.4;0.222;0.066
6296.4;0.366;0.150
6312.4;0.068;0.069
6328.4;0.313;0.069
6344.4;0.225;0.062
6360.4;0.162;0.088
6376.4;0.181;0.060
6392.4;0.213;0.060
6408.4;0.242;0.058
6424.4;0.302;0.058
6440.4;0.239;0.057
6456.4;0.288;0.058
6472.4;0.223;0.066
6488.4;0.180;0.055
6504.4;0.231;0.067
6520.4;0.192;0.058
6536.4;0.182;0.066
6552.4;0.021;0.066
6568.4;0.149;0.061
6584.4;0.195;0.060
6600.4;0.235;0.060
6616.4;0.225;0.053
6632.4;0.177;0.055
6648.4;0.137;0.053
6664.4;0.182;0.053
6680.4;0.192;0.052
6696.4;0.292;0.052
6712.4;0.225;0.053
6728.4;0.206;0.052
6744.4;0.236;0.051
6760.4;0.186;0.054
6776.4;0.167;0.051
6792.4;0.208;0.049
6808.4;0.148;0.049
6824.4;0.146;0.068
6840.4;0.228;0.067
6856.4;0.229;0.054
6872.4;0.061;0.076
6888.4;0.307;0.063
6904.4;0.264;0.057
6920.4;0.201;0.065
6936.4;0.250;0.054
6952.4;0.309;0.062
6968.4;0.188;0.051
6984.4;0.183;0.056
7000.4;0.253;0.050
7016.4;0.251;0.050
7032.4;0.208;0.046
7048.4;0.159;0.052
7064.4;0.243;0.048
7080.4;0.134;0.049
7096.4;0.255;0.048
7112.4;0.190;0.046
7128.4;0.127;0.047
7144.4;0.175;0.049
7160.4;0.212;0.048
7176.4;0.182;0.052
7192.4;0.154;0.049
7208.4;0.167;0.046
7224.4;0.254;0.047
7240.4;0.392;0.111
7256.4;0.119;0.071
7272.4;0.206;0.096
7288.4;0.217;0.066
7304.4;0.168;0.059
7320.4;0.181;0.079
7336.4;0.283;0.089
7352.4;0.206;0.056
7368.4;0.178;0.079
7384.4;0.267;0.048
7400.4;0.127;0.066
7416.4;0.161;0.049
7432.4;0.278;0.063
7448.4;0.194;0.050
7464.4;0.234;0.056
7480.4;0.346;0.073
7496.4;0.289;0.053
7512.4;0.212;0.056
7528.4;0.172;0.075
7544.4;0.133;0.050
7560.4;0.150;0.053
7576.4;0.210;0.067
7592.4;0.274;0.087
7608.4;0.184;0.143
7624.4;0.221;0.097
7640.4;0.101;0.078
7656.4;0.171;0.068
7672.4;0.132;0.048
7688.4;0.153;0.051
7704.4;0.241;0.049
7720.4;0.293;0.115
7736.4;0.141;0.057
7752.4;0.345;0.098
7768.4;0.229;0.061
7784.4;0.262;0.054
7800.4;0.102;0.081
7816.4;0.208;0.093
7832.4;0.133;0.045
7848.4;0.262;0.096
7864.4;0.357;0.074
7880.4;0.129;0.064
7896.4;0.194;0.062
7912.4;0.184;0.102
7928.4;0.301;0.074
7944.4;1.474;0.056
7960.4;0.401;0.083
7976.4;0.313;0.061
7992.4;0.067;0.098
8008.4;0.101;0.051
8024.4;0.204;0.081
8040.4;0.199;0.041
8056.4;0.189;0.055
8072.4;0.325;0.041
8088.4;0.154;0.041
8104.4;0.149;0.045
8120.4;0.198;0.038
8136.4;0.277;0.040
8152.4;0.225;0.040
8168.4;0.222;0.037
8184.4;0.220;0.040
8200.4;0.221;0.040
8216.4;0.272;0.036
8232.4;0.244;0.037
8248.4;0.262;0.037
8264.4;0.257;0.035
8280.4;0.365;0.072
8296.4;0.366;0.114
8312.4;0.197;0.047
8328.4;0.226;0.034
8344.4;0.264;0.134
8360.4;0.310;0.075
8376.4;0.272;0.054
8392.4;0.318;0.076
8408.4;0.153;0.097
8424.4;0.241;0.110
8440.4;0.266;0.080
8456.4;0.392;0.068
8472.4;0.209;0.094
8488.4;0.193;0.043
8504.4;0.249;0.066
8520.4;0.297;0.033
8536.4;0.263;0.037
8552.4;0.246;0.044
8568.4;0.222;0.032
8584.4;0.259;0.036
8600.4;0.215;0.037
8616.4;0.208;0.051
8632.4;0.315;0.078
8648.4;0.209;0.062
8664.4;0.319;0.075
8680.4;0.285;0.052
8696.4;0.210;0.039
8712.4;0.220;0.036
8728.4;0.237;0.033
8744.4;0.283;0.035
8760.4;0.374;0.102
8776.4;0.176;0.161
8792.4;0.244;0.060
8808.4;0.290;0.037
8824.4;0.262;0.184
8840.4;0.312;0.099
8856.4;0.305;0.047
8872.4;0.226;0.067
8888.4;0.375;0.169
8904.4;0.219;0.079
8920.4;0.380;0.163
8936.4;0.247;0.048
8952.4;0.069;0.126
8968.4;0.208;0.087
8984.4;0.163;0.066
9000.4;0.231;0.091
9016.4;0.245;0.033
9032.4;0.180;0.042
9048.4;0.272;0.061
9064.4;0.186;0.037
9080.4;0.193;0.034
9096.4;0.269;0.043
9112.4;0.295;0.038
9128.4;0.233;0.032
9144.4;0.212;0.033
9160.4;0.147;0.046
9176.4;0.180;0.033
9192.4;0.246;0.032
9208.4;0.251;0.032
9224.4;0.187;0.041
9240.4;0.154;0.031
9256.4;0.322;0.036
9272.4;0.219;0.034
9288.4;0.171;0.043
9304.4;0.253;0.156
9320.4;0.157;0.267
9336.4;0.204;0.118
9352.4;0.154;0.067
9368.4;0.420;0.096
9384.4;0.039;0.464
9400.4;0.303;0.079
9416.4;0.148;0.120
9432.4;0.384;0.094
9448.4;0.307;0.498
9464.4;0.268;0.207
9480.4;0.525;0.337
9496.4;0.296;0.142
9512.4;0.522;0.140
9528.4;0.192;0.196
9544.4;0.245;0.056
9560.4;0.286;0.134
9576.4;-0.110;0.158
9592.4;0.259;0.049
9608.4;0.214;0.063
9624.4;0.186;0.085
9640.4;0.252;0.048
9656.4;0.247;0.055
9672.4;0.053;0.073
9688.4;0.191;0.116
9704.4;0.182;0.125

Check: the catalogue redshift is 1.132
